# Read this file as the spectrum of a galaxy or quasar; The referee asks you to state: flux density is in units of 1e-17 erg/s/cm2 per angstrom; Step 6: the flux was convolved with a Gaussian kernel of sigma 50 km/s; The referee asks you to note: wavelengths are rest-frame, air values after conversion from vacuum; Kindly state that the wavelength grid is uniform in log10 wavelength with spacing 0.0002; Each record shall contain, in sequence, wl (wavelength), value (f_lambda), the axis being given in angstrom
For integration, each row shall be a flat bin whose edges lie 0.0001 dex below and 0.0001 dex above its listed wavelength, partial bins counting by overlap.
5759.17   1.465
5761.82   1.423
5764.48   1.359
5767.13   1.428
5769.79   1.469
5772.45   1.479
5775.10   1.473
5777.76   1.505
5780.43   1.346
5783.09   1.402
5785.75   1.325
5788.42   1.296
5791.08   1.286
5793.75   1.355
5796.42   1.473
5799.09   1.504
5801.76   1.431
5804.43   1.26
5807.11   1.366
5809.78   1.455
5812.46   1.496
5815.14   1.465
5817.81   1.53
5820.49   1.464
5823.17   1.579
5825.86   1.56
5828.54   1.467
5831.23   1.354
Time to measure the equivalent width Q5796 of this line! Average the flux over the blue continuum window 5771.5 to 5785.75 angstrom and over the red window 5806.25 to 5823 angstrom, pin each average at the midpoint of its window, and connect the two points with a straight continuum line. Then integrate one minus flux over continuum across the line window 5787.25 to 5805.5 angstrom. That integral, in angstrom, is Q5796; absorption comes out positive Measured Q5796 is 0.97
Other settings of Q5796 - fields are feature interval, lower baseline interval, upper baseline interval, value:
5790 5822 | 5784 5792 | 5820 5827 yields 0.00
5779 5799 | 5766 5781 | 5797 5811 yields 0.92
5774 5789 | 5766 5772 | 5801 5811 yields 0.33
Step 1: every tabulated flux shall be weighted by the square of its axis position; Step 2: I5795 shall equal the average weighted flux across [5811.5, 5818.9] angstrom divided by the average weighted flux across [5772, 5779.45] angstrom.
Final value 1.03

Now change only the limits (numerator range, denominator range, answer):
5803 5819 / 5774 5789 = 1.04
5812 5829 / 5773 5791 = 1.10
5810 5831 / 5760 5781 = 1.06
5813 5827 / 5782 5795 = 1.15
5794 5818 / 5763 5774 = 1.01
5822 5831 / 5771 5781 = 1.05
